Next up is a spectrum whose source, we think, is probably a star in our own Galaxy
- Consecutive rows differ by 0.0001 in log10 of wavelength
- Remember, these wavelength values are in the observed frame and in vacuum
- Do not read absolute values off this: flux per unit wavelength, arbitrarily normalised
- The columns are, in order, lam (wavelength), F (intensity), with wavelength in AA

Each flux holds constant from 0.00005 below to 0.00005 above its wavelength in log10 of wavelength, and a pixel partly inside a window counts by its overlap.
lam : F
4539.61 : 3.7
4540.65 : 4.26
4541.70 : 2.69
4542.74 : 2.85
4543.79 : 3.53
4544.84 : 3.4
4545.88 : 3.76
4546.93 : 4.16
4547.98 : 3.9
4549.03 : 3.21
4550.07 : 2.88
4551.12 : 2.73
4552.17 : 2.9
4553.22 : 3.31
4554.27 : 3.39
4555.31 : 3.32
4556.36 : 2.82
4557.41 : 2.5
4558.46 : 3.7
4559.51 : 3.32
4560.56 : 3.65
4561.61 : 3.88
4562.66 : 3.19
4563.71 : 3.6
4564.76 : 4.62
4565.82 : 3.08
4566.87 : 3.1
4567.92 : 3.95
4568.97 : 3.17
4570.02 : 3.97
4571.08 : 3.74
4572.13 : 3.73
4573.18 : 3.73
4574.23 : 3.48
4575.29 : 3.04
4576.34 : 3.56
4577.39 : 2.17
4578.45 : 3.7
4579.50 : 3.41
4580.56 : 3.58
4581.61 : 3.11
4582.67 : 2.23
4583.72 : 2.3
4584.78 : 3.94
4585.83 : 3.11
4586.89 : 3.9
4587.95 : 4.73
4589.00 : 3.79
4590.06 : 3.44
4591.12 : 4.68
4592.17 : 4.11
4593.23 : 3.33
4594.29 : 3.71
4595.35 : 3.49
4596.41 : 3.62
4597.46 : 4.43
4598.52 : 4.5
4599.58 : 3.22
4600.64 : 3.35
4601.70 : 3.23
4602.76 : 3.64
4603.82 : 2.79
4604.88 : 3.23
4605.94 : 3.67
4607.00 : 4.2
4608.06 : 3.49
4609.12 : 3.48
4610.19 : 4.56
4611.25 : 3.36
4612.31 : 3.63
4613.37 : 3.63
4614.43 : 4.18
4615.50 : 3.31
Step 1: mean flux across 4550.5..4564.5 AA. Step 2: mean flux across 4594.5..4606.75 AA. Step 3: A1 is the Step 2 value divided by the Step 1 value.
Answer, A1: 1.09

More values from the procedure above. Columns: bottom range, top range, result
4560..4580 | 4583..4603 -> 1.05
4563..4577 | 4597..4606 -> 0.99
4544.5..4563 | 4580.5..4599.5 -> 1.10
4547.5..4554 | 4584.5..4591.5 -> 1.24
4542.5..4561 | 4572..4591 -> 1.03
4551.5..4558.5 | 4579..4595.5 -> 1.15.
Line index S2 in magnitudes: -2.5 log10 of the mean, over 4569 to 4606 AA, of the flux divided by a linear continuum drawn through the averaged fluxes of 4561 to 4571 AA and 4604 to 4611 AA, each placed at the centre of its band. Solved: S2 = 0.04 mag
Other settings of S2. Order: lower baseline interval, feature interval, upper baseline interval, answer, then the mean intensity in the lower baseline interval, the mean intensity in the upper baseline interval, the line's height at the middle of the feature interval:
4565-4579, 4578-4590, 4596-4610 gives 0.025 mag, 3.44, 3.63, 3.51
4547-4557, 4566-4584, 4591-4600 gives 0.078 mag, 3.2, 3.87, 3.56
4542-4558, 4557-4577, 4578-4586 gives -0.104 mag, 3.24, 3.17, 3.2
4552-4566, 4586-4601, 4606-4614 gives -0.064 mag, 3.4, 3.77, 3.65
